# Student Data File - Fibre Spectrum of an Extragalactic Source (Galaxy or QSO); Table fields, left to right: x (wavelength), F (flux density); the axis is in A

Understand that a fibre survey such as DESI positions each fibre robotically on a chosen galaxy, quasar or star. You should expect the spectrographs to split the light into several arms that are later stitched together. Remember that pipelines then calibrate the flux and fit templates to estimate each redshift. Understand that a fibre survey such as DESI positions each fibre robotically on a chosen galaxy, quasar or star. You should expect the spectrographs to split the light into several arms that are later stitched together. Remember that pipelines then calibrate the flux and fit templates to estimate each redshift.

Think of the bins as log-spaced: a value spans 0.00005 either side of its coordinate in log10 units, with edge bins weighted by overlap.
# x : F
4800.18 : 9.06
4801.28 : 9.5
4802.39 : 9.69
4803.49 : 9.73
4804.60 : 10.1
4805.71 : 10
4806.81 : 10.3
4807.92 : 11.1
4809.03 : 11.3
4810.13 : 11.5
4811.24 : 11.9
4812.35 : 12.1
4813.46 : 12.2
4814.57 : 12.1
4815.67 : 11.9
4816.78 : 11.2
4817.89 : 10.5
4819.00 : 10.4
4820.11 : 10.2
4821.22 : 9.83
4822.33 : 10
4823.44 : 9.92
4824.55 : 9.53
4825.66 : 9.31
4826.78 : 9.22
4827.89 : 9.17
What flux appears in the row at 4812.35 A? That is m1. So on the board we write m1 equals 12.1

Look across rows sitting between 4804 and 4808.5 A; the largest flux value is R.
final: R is 11.1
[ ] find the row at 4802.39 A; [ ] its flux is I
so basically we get 9.69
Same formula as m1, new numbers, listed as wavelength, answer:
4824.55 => 9.53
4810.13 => 11.5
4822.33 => 10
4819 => 10.4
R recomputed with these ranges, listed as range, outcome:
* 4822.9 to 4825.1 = 9.92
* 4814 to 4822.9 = 12.1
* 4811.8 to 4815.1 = 12.2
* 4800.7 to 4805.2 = 10.1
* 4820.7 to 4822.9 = 10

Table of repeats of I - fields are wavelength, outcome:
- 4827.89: 9.17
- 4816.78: 11.2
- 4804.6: 10.1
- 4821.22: 9.83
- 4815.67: 11.9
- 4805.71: 10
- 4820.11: 10.2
